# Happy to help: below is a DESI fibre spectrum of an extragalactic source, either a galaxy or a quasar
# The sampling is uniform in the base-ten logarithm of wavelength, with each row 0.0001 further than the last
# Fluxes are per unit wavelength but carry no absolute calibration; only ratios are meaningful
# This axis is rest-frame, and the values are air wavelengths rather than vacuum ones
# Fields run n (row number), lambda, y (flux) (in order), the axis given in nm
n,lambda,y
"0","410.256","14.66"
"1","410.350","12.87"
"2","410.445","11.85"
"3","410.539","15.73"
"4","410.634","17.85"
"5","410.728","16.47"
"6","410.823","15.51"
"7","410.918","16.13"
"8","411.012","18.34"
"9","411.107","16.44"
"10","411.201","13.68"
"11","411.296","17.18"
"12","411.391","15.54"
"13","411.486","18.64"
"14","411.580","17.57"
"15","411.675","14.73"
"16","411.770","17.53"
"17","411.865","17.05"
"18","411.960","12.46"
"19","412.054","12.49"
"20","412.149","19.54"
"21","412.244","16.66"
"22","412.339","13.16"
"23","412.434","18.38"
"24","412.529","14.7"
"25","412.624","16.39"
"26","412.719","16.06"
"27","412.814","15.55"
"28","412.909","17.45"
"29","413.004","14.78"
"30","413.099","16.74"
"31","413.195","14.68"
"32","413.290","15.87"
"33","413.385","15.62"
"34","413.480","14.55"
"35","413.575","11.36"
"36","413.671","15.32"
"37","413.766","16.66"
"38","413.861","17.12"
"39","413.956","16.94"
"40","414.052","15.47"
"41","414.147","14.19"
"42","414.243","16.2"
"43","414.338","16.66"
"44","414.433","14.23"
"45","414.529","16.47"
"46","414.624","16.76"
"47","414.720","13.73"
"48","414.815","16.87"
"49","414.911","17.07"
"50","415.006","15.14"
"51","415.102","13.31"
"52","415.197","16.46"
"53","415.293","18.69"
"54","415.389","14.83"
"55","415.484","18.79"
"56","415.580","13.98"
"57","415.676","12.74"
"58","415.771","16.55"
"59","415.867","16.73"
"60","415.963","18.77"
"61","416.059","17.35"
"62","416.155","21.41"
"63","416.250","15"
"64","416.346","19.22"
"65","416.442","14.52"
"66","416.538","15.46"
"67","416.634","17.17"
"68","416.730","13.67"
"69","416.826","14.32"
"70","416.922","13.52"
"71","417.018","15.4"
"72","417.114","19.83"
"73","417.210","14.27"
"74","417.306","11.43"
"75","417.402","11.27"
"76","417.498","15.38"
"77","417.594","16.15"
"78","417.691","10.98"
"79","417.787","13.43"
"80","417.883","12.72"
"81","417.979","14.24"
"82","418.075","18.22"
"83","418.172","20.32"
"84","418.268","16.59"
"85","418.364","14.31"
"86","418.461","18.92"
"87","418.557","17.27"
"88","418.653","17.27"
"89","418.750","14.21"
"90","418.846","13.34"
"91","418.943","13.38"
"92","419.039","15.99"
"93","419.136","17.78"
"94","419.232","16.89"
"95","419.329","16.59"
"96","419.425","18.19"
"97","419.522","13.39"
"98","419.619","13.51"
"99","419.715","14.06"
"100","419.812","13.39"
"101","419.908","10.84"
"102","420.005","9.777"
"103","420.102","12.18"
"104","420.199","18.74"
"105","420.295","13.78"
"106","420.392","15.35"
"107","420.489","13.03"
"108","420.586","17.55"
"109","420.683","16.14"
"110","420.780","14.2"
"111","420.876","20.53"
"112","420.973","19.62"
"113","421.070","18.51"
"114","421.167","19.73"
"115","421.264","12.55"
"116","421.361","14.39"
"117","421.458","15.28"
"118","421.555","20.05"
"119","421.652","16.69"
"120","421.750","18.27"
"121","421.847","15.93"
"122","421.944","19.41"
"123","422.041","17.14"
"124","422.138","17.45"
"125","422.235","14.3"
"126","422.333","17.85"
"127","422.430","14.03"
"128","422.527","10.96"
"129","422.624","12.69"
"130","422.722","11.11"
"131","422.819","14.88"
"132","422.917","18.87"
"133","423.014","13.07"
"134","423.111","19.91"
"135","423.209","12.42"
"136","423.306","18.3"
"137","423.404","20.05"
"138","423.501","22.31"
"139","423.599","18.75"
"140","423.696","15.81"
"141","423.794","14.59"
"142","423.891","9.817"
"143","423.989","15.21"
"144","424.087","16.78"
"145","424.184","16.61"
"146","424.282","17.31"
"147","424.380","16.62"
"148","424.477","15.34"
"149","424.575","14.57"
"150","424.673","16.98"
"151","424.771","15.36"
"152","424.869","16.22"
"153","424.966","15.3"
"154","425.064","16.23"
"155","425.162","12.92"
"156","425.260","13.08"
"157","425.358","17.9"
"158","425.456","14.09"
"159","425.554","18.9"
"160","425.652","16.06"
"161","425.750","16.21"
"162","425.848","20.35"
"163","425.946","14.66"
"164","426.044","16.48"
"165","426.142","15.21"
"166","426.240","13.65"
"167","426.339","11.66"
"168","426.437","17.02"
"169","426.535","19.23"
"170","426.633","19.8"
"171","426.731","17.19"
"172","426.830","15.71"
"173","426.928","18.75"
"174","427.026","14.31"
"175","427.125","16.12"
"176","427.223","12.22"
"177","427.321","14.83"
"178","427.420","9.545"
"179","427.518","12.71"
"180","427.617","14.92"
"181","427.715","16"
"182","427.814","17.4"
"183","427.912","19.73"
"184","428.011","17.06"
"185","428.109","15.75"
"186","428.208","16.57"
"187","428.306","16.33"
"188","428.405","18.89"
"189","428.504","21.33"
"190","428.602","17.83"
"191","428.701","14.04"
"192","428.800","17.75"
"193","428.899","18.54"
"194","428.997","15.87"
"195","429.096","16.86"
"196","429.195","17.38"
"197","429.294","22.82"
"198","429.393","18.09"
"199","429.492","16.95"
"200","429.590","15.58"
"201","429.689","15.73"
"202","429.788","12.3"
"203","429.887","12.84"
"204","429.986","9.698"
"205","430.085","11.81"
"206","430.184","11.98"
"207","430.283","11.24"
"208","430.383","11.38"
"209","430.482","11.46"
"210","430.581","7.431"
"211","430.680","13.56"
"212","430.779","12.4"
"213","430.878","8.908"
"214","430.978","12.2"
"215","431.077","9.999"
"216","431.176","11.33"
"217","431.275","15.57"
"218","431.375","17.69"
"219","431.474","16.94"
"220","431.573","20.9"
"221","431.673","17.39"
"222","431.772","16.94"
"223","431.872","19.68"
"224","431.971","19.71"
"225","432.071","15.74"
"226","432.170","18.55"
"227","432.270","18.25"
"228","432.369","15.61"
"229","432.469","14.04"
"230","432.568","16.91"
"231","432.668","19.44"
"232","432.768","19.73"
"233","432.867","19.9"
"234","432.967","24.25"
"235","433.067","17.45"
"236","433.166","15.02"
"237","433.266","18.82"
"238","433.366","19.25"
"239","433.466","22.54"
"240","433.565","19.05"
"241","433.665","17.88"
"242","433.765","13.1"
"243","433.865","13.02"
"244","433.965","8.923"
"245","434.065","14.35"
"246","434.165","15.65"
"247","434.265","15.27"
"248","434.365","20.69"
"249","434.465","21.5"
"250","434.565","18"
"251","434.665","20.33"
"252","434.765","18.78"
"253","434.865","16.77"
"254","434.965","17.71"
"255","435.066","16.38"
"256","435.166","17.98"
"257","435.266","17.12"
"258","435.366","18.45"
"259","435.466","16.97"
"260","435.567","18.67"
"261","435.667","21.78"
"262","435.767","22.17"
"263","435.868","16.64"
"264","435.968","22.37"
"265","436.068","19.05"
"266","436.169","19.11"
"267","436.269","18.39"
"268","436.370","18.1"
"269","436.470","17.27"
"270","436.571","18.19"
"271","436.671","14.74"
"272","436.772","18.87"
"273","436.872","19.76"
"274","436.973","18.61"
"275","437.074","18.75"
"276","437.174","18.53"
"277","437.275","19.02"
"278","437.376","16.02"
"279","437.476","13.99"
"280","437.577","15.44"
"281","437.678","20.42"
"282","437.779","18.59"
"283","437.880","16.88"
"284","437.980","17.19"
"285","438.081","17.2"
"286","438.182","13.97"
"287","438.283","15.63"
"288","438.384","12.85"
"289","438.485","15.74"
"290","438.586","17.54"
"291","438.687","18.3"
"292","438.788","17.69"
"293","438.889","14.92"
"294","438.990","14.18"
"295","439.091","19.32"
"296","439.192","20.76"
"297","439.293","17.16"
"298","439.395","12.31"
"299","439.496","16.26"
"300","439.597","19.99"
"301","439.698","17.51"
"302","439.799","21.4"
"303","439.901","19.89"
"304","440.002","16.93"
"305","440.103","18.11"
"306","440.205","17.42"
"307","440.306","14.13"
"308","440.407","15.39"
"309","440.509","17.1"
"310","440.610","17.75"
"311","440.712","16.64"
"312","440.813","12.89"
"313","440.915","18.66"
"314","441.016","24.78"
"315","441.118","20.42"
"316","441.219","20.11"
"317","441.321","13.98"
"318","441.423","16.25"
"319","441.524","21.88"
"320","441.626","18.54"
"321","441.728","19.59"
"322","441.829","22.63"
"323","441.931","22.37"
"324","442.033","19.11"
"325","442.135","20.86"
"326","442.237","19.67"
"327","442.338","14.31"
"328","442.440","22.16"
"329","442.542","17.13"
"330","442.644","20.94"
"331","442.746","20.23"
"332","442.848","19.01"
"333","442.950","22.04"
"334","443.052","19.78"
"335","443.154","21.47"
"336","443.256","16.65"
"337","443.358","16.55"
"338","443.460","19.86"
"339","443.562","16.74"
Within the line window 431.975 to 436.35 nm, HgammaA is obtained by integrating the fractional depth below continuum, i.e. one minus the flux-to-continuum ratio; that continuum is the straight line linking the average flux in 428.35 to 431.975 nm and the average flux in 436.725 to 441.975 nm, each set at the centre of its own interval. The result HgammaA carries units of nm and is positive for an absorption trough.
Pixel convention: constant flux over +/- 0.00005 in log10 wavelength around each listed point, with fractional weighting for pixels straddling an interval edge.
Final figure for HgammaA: -0.47 nm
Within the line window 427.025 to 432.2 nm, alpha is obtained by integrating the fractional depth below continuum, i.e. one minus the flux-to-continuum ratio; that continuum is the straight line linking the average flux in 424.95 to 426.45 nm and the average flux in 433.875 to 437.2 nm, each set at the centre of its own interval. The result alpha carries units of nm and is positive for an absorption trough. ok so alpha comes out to 0.40 nm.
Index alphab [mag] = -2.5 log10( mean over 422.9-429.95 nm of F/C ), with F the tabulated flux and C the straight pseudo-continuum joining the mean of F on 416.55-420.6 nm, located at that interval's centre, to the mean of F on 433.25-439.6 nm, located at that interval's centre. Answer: -0.01 mag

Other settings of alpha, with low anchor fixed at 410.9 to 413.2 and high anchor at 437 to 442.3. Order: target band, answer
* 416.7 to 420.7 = 0.38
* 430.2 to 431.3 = 0.38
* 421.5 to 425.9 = 0.17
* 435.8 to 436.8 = -0.04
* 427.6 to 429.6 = -0.05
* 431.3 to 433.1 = -0.10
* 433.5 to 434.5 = 0.08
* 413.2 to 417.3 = 0.11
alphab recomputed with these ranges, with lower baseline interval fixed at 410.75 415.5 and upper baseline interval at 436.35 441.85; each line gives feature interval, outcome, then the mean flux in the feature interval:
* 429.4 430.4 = 0.27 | 13.2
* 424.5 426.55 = 0.06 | 15.7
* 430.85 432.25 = 0.07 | 16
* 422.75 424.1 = 0.01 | 16.4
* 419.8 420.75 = 0.16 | 14.1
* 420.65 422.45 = -0.04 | 17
